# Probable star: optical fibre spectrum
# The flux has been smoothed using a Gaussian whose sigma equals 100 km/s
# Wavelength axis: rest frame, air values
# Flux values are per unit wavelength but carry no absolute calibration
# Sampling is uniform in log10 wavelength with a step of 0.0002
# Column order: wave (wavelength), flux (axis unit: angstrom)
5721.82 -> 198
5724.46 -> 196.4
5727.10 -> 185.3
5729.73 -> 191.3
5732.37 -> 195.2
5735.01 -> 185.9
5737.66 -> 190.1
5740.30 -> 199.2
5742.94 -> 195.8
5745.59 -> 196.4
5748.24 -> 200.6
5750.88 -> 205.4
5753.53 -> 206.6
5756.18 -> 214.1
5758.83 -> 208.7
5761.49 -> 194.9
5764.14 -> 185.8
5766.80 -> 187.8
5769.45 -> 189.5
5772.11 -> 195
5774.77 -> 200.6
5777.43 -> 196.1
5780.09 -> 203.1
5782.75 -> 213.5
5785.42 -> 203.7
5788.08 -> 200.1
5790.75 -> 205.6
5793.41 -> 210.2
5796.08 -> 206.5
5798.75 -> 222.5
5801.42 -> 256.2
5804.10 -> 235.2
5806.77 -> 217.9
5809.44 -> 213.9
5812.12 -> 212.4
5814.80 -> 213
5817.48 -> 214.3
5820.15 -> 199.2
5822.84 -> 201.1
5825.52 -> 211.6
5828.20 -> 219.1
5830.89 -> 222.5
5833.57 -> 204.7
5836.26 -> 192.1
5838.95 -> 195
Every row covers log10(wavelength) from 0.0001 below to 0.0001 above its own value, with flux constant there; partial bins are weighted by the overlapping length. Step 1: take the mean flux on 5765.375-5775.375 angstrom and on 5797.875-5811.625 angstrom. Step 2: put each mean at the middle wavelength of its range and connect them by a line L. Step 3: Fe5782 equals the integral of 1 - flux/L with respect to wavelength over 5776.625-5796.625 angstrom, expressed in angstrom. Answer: 0.4 angstrom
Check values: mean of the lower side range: 193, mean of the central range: 205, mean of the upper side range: 228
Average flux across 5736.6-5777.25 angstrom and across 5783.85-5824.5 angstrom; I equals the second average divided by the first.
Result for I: 1.1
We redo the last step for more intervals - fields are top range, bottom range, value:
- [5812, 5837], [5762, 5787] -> 1.06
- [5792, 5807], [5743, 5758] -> 1.10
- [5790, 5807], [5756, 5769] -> 1.14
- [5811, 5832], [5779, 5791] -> 1.03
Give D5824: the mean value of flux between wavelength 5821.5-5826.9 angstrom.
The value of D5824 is 207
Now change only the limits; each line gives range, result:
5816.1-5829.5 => 209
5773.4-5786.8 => 203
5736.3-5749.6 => 196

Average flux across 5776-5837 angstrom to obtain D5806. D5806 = 212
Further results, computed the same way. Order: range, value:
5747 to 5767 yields 201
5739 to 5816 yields 207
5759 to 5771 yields 191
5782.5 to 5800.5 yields 210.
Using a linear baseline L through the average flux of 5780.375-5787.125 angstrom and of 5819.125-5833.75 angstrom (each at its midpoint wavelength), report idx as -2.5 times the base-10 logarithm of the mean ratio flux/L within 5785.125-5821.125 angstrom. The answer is -0.04 mag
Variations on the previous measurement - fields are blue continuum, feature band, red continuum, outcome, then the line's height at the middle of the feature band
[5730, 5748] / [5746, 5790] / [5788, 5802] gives 0.027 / 206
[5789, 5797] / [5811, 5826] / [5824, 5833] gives 0.028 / 214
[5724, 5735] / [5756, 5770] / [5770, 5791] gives 0.012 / 198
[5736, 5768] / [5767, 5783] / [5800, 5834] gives 0.040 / 205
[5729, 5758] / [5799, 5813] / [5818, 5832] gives -0.097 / 208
